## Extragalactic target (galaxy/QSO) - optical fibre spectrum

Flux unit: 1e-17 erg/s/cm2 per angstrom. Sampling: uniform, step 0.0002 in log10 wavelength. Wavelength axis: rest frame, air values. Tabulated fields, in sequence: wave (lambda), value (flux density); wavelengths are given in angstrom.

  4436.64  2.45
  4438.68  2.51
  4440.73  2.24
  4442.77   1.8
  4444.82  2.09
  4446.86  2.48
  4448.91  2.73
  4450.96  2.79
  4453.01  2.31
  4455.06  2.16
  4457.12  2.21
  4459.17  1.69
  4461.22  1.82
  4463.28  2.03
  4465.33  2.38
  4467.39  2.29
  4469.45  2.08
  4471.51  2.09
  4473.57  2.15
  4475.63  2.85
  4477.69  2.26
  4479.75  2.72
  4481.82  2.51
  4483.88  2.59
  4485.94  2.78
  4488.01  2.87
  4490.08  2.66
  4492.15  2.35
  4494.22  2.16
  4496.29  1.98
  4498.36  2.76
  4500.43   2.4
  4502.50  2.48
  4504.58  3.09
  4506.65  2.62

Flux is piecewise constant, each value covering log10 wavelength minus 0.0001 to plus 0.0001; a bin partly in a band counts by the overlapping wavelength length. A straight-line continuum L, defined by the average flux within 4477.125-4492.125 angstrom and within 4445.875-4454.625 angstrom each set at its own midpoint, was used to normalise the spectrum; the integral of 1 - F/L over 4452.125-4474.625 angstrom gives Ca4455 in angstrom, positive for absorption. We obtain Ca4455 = 4.1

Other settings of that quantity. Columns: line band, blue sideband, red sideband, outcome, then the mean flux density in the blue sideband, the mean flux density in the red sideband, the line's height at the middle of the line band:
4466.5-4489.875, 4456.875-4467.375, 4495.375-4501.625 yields -2.98 angstrom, 2.04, 2.39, 2.2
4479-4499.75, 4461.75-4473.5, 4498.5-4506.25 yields -0.54 angstrom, 2.16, 2.67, 2.48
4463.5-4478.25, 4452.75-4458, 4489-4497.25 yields -0.27 angstrom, 2.21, 2.29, 2.24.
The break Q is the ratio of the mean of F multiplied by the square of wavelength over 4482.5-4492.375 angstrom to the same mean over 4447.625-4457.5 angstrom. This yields 1.1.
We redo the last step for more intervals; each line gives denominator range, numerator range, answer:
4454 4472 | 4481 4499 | 1.22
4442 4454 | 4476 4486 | 1.10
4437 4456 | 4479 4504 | 1.10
